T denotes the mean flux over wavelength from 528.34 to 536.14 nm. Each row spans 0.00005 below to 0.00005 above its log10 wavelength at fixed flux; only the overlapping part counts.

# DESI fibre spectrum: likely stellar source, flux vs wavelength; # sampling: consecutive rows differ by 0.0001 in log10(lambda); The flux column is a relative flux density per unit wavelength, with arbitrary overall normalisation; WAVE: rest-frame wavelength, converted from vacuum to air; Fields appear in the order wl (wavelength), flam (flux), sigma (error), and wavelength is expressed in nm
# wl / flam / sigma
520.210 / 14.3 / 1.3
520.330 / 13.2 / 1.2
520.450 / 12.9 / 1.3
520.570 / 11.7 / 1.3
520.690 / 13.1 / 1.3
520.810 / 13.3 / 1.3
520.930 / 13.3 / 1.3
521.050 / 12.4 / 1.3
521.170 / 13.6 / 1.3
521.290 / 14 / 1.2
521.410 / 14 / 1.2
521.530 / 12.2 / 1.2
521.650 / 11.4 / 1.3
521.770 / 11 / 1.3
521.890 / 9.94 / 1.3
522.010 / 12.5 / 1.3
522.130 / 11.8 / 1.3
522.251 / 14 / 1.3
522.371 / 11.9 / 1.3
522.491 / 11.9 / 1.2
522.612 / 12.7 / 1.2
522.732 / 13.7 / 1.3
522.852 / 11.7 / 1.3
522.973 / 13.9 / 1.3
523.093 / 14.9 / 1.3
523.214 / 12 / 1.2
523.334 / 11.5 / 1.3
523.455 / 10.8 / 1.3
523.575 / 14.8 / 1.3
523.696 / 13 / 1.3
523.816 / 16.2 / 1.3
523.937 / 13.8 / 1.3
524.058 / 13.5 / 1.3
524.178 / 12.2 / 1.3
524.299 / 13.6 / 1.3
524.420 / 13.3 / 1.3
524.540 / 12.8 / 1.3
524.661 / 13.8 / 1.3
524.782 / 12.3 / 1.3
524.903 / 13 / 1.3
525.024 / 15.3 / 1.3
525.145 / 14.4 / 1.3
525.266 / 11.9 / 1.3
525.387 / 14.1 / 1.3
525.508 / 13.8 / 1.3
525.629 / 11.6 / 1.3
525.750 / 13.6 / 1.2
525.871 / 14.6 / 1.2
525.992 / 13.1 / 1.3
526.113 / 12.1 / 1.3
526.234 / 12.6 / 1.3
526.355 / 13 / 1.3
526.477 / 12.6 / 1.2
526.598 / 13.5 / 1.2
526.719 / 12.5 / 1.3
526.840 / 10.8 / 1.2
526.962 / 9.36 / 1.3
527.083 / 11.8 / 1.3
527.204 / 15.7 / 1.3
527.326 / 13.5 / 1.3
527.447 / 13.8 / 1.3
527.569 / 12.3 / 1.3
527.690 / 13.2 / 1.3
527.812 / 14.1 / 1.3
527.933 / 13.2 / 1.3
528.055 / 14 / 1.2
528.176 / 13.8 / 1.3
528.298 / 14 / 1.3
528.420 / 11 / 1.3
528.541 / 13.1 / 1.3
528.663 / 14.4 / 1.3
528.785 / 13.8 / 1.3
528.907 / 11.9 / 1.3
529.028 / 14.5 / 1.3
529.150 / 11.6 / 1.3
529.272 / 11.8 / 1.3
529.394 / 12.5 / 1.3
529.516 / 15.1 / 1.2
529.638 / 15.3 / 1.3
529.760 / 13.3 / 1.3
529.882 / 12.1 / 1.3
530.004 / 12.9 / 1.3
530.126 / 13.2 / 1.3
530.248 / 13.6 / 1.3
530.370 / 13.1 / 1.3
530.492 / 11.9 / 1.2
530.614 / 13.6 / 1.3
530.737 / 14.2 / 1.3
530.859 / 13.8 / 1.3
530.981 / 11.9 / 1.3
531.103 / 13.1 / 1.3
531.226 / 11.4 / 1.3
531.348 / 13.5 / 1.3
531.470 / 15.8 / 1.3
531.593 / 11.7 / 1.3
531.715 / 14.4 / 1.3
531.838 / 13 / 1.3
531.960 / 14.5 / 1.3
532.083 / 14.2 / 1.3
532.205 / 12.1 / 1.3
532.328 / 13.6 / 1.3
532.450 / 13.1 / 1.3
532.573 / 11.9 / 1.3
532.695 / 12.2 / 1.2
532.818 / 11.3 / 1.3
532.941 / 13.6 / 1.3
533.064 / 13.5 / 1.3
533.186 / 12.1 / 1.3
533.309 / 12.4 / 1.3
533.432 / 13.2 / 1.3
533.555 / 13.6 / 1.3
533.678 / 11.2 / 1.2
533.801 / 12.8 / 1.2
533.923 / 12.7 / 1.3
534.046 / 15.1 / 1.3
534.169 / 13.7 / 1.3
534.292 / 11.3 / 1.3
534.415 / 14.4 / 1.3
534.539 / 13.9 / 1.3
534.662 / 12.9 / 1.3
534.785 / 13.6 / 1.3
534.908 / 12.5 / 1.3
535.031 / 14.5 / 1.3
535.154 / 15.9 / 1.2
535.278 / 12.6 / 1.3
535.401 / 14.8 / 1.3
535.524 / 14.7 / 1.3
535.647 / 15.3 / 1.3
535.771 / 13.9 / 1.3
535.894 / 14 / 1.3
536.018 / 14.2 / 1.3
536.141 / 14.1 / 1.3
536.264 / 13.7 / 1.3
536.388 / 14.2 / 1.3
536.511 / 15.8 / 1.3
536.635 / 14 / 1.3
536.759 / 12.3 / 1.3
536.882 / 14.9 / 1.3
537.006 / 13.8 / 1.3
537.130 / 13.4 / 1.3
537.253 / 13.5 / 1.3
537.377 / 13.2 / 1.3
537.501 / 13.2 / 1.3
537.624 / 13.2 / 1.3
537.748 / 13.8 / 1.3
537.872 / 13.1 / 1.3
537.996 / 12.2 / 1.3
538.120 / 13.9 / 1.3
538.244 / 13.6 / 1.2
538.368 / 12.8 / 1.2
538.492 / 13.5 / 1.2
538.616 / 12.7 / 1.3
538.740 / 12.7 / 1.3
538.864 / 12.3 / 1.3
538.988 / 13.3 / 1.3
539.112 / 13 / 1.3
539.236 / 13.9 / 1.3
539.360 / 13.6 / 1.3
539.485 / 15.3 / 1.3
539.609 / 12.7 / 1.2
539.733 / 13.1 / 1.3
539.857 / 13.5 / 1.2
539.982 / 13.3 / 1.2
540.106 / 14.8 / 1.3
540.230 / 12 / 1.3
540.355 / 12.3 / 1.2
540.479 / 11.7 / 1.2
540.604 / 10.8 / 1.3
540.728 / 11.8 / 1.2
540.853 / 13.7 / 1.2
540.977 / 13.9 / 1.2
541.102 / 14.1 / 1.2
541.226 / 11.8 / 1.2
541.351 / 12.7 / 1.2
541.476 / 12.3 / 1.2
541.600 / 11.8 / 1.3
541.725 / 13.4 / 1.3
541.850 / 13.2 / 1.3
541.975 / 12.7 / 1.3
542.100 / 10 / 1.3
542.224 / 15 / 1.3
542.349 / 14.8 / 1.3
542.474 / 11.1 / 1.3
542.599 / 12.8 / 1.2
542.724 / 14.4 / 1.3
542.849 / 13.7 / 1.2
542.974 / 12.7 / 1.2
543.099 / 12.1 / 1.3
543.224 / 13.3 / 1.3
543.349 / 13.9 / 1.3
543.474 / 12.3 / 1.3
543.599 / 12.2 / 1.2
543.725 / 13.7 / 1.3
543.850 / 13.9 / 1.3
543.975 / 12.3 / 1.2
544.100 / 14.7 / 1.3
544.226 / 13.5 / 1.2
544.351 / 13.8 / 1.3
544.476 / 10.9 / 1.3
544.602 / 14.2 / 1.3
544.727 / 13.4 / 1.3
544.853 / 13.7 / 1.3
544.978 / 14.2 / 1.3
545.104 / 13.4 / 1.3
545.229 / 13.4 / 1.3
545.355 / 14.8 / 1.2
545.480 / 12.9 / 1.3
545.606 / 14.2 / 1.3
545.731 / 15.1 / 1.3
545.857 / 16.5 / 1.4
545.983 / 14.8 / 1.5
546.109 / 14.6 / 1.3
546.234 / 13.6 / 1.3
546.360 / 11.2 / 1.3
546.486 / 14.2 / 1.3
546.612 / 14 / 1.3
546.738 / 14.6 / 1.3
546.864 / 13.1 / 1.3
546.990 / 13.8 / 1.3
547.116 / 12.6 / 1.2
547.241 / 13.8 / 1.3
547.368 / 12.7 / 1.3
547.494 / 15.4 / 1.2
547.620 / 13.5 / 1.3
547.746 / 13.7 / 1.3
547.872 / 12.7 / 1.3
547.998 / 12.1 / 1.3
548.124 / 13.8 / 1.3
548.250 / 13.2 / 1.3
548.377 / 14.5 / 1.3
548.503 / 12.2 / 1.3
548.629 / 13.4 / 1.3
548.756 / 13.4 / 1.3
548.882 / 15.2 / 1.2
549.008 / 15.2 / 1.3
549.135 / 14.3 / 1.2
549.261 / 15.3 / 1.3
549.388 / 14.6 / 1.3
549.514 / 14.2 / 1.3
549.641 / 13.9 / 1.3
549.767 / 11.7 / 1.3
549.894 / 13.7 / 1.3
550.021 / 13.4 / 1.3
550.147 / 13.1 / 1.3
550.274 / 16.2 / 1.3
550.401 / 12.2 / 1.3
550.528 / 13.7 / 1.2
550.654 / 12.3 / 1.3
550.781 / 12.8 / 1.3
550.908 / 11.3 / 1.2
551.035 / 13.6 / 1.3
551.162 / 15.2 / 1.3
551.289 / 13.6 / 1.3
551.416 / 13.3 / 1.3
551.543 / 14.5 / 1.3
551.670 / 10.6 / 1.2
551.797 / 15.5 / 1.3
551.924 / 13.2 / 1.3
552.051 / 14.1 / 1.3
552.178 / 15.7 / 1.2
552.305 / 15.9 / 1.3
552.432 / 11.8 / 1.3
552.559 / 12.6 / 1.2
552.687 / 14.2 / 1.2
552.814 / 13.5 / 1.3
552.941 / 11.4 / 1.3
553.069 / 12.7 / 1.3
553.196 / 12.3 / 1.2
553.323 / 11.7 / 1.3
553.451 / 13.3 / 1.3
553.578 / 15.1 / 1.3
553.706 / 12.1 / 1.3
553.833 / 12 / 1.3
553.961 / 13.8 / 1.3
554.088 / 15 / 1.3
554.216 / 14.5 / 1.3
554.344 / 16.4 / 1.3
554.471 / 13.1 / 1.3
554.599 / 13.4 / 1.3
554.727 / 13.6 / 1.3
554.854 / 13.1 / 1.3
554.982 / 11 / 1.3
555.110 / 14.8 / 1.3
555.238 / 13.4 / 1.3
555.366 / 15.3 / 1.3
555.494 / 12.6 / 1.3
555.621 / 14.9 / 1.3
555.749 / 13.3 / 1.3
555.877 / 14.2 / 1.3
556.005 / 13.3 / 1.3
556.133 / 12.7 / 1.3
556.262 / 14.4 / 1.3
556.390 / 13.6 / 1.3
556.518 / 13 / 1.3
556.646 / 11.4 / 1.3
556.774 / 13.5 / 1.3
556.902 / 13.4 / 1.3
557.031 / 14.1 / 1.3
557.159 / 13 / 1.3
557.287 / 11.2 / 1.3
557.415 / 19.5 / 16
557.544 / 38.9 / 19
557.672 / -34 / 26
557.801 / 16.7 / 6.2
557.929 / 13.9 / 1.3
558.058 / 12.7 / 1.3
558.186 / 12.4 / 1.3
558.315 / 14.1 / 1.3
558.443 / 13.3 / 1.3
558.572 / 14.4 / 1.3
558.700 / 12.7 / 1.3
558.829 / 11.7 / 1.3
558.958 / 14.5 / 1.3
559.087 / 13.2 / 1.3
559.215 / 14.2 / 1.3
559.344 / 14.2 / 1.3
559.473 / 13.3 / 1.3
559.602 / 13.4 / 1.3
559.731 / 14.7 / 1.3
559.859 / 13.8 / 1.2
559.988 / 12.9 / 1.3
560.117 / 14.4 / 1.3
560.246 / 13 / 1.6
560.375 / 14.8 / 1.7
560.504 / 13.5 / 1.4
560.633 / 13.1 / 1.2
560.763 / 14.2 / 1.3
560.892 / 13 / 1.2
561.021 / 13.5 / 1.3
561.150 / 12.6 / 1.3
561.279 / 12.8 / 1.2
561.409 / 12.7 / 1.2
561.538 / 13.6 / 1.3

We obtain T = 13.3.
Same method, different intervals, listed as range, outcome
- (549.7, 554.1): 13.3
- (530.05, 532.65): 13.2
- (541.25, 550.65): 13.5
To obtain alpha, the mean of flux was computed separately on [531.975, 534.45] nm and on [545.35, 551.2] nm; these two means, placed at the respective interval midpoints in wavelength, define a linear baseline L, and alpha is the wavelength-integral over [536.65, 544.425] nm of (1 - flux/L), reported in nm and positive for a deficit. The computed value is 0.12 nm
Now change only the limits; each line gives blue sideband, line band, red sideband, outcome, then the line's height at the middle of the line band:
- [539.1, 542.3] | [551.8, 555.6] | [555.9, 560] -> -0.18 nm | 13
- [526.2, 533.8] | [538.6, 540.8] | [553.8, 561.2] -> 0.03 nm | 13.1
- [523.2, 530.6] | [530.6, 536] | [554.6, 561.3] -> -0.09 nm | 13.1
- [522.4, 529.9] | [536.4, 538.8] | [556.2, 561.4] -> -0.07 nm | 13.1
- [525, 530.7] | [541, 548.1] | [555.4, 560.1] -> -0.16 nm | 13.1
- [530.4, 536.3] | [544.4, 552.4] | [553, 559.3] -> -0.32 nm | 13.2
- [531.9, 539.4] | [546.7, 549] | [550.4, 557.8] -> -0.06 nm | 13.2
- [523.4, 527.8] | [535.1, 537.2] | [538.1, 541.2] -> -0.17 nm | 13.1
